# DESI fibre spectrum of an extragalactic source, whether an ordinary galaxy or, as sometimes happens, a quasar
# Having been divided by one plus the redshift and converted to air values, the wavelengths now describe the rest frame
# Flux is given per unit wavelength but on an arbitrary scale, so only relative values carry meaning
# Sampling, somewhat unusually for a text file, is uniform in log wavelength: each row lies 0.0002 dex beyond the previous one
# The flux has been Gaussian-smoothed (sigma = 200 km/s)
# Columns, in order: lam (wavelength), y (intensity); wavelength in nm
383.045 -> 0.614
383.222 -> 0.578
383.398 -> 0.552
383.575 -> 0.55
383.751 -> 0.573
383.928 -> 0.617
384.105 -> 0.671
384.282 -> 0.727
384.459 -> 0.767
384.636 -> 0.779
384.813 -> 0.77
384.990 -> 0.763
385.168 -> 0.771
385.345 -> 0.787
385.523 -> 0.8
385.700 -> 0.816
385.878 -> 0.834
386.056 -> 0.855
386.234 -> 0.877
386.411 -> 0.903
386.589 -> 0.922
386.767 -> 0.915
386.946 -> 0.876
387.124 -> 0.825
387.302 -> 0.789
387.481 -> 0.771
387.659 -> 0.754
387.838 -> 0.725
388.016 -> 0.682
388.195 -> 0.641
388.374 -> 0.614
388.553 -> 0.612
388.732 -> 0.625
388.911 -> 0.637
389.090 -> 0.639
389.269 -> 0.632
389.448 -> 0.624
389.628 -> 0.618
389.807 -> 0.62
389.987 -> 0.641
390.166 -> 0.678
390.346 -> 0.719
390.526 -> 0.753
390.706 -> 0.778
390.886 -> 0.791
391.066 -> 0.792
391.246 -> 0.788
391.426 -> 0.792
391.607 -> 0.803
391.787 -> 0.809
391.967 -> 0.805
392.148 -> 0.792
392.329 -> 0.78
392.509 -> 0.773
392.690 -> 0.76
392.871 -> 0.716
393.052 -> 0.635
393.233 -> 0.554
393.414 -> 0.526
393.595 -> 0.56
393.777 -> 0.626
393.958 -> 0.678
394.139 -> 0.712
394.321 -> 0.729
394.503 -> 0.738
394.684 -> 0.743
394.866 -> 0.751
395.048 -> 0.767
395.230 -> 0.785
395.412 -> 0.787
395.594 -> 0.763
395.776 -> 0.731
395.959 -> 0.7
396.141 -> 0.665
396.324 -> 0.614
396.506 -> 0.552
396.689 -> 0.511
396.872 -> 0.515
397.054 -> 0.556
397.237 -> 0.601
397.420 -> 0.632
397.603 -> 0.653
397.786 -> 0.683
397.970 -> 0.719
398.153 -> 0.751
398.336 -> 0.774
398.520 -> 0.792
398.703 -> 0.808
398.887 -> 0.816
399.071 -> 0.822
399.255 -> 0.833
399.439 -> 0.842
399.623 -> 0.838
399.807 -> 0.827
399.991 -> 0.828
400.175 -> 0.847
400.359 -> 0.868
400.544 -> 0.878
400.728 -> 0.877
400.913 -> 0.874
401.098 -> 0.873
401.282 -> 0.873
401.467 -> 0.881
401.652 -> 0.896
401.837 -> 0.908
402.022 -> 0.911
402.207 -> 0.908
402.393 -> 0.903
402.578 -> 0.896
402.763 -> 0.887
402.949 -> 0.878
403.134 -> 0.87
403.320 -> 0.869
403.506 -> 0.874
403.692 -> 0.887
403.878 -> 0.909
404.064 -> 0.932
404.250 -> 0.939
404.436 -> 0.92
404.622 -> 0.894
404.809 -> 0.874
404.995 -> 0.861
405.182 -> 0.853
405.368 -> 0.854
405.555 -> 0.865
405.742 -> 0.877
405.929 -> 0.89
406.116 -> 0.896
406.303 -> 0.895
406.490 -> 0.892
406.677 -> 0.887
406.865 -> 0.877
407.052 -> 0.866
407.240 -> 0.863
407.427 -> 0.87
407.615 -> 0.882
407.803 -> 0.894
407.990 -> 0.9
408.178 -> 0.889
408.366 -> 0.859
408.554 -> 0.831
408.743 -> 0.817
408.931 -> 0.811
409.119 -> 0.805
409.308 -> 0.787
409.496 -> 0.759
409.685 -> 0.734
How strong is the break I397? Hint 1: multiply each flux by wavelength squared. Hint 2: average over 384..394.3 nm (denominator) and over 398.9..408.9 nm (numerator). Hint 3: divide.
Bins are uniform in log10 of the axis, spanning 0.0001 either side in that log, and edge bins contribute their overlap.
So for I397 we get 1.3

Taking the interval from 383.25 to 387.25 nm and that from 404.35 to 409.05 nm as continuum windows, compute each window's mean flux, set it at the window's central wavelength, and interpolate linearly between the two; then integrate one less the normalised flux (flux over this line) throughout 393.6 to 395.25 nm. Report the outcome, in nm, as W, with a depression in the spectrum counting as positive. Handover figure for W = 0.20 nm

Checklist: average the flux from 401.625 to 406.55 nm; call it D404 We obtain 0.89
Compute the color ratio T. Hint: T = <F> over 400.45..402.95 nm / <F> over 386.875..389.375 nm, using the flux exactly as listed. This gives 1.3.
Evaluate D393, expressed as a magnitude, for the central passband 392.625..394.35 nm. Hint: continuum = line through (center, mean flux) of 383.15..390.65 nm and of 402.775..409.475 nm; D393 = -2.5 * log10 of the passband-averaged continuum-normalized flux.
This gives 0.20 mag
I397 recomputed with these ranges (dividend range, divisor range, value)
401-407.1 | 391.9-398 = 1.37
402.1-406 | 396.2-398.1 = 1.51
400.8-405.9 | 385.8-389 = 1.25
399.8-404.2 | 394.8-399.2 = 1.30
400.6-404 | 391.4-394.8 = 1.31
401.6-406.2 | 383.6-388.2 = 1.25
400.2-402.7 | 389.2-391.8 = 1.30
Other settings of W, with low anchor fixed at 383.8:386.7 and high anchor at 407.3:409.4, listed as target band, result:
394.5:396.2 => 0.15 nm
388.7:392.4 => 0.38 nm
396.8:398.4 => 0.33 nm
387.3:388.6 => 0.17 nm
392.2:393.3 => 0.14 nm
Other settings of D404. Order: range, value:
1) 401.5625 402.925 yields 0.9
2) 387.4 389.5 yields 0.663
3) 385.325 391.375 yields 0.745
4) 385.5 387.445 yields 0.855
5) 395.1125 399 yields 0.687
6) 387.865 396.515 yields 0.7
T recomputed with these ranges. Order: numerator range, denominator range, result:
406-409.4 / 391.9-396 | 1.21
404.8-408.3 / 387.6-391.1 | 1.30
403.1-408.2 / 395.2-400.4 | 1.22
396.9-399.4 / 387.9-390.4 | 1.13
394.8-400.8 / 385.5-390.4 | 1.00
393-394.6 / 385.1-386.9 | 0.75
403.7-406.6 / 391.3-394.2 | 1.26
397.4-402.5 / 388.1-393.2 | 1.17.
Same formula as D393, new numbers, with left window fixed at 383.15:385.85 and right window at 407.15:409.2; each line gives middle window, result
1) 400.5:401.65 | -0.085 mag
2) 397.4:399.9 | 0.030 mag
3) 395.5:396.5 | 0.143 mag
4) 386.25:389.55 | -0.013 mag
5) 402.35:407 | -0.066 mag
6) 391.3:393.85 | 0.068 mag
